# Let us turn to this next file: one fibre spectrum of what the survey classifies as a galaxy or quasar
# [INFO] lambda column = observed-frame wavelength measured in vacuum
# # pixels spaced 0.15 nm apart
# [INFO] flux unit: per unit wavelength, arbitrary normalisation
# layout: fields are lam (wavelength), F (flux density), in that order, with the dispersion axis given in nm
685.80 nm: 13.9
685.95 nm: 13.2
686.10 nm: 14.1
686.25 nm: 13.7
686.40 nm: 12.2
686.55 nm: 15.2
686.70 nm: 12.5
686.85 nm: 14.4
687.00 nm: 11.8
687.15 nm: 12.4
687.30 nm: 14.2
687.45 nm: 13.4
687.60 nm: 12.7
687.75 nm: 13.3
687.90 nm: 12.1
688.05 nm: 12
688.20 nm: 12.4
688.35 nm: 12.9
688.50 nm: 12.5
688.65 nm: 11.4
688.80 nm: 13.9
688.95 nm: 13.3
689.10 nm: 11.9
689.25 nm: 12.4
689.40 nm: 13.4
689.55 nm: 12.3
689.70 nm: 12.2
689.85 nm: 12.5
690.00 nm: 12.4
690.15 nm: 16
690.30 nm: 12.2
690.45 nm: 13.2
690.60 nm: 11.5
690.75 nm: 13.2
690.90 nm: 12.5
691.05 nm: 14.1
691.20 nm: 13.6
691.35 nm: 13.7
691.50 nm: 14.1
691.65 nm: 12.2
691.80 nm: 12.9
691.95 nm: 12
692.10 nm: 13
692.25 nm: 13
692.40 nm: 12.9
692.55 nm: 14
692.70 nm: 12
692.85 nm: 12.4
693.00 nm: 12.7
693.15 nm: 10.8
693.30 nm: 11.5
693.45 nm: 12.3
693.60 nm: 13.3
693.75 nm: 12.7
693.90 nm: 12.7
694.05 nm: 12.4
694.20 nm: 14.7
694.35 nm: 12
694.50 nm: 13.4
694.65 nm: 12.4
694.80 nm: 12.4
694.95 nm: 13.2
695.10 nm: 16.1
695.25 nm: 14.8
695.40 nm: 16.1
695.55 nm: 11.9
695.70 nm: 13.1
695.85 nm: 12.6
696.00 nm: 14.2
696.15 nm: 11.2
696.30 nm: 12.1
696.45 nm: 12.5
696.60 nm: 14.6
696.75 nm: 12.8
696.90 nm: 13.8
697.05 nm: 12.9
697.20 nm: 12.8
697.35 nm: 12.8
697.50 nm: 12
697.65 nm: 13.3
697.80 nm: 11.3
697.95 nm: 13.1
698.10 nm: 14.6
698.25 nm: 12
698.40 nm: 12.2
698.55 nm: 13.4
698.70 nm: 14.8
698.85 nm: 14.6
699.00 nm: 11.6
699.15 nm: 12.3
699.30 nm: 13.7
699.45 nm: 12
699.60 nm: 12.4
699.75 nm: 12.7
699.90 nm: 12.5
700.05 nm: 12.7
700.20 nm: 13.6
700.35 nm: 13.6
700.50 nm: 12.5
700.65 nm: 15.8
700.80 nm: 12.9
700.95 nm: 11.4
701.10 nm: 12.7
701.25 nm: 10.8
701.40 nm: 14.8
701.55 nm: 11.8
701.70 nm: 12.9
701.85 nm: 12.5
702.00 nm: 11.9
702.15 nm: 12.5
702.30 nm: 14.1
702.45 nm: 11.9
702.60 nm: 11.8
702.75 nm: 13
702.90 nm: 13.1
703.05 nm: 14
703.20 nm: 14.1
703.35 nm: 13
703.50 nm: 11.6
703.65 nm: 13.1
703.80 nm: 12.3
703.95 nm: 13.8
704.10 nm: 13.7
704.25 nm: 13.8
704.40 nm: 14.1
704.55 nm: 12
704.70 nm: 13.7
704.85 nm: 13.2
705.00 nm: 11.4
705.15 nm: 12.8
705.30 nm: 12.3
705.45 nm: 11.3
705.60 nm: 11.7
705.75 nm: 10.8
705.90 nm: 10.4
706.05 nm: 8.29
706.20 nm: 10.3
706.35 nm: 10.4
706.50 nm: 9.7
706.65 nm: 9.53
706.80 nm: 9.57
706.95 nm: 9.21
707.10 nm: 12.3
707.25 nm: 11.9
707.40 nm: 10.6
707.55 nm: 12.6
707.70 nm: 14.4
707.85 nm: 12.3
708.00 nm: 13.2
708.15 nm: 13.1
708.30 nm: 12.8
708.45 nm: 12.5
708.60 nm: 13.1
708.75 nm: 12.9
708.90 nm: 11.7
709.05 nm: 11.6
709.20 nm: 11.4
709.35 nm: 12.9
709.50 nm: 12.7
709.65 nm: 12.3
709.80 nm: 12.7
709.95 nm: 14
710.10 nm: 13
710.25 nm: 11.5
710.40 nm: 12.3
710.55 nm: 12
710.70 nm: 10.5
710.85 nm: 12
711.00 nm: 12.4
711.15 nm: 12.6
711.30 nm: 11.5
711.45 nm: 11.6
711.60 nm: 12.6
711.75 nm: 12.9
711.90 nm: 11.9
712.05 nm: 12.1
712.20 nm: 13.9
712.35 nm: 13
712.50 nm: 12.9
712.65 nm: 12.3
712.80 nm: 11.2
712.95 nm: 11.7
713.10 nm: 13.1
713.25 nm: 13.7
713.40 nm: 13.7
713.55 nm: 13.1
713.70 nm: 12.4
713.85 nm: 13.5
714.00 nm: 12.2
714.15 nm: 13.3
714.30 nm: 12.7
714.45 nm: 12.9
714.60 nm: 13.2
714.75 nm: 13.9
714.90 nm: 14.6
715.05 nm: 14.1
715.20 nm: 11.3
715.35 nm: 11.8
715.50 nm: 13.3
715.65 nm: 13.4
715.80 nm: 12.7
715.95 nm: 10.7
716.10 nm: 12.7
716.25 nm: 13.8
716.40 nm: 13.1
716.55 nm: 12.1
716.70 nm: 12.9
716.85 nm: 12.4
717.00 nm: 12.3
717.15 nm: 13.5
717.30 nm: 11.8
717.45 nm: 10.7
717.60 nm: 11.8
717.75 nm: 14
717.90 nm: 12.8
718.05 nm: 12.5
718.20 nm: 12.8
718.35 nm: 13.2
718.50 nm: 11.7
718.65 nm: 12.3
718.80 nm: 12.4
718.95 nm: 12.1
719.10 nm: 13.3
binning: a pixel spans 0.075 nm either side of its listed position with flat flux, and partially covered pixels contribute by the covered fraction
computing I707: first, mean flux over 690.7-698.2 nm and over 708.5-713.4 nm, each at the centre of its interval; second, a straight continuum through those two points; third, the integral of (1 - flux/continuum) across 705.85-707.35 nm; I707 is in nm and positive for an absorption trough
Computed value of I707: 0.29 nm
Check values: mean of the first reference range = 13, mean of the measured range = 10.2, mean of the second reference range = 12.4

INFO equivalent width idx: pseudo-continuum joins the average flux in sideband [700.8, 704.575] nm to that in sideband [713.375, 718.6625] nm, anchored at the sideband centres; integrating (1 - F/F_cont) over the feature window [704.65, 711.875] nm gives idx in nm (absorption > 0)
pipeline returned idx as 0.52 nm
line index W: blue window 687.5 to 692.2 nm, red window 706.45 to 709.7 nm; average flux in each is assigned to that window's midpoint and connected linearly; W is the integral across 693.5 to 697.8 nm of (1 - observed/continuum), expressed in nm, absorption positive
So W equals -0.20 nm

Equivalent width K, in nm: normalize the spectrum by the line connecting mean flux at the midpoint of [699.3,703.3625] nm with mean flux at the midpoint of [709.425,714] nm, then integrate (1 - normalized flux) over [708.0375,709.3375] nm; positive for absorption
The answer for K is 0.018 nm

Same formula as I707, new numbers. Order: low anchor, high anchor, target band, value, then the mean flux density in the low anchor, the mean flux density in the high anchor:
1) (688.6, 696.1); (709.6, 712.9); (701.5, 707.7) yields 0.25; 13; 12.3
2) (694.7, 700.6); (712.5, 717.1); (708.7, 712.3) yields 0.17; 13.1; 12.8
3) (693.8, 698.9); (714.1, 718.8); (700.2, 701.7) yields 0.01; 13.2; 12.7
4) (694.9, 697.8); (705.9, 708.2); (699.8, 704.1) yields -0.27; 13.3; 11.1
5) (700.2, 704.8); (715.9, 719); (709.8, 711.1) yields 0.05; 13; 12.5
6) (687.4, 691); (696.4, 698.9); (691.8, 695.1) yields 0.05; 12.7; 13.1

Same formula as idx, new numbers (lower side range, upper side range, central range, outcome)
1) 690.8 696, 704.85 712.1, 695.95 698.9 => -0.07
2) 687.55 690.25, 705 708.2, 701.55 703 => -0.12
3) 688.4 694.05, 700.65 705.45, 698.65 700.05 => -0.01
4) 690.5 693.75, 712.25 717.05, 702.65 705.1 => -0.06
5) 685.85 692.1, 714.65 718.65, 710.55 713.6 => 0.08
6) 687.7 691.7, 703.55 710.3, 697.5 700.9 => -0.17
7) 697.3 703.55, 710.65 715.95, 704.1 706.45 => 0.18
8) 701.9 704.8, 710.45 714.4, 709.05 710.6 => 0.02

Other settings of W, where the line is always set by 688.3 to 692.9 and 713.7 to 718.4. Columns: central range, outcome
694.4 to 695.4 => -0.08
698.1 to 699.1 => -0.03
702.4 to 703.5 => -0.01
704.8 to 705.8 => 0.07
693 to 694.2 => 0.04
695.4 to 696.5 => 0.01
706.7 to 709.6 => 0.15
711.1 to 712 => 0.04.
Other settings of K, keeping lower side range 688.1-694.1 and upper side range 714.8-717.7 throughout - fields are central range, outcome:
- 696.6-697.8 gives -0.02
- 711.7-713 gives 0.02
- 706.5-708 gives 0.15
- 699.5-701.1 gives -0.04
